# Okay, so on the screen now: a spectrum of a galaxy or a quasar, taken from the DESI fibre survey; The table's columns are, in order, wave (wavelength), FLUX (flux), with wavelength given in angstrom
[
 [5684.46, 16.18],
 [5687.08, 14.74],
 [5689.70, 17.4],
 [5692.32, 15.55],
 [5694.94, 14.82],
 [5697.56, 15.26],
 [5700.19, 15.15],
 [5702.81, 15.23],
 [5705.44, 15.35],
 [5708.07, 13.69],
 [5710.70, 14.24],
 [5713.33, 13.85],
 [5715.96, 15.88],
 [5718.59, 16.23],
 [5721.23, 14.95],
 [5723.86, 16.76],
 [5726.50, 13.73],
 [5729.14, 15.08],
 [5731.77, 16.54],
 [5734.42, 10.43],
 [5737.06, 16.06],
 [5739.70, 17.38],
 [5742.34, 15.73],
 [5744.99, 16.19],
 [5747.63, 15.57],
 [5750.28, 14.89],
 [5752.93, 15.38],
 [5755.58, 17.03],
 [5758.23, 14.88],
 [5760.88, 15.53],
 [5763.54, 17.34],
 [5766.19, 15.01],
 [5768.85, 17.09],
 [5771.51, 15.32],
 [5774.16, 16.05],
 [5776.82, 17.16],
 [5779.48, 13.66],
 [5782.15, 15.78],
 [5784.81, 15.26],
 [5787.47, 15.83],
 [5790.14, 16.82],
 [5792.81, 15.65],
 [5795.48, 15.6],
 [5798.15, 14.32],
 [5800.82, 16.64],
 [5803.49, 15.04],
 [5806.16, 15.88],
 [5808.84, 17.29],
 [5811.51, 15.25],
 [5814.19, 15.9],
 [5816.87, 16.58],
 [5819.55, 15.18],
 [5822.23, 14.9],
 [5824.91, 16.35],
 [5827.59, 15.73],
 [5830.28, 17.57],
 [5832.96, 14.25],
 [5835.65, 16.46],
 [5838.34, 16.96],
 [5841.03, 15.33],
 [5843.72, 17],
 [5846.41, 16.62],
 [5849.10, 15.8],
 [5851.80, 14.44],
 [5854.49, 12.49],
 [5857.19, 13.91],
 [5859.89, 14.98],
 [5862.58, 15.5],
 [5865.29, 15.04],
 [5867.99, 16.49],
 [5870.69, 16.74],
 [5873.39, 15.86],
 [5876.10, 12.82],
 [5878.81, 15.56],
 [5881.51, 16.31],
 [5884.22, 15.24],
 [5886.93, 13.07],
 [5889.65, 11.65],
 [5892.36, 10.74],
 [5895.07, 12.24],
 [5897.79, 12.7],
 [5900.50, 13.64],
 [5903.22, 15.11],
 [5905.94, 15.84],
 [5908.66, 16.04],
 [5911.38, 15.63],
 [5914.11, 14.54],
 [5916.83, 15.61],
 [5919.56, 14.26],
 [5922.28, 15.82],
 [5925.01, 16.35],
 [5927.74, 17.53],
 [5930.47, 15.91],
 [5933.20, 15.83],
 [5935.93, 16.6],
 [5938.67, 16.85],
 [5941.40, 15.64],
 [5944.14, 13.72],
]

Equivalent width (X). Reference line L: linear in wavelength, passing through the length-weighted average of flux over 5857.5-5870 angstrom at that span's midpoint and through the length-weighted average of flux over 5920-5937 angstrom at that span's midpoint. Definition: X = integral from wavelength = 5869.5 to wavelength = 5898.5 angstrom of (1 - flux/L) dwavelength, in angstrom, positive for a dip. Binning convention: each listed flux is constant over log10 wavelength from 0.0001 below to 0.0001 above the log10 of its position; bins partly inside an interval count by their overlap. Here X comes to 3.26 angstrom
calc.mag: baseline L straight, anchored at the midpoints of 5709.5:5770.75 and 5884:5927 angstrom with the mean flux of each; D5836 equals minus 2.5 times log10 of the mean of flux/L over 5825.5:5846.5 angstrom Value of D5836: -0.10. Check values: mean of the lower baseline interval 15.5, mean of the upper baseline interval 14.3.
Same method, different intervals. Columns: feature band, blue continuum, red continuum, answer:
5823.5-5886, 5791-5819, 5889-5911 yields -0.06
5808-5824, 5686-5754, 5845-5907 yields -0.08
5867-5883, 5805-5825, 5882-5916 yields -0.08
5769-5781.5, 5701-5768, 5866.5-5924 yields -0.04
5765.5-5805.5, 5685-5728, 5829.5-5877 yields -0.03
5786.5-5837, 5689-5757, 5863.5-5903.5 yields -0.08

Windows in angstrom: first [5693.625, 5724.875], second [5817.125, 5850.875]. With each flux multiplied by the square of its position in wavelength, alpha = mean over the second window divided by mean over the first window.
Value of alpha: 1.1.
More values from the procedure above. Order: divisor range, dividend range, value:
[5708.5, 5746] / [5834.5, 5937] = 1.05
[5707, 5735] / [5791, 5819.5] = 1.10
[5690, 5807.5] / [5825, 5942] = 1.03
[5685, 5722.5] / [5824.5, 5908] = 1.04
